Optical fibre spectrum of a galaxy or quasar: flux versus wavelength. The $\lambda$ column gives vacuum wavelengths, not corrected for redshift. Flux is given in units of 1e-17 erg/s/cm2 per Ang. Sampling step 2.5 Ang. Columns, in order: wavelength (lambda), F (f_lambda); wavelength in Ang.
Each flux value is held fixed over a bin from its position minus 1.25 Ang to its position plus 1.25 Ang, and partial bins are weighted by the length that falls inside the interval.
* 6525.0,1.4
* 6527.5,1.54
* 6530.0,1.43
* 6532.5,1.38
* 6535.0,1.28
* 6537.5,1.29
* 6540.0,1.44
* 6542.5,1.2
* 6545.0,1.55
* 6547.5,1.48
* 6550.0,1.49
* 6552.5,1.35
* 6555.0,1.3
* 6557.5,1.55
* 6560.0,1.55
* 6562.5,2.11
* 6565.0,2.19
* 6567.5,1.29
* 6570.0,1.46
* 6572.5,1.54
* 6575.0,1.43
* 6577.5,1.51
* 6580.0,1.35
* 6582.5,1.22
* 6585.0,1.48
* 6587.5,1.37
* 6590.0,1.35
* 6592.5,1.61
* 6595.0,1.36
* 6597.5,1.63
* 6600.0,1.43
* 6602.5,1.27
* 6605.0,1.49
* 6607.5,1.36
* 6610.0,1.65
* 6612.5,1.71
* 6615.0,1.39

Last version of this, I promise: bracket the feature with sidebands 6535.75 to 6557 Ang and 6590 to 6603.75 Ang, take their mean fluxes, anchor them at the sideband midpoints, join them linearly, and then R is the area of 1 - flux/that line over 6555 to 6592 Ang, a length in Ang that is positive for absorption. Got -2.6 Ang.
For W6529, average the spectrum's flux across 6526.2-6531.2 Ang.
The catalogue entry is 1.48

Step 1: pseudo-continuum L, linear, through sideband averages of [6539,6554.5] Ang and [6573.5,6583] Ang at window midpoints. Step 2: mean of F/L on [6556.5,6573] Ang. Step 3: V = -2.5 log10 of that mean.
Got -0.19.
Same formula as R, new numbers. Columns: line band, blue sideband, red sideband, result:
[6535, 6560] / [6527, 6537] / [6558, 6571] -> 2.2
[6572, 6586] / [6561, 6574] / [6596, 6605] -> 1.8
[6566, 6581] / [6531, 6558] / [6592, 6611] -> -0.2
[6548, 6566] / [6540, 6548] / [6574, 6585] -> -3.0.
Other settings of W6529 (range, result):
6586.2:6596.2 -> 1.42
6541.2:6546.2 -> 1.37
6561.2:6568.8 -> 1.86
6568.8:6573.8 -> 1.5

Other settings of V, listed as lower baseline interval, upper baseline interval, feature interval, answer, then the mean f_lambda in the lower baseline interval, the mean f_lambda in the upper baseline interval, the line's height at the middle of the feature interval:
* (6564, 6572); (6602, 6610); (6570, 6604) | 0.07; 1.62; 1.43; 1.52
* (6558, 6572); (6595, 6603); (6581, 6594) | 0.09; 1.7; 1.45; 1.53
